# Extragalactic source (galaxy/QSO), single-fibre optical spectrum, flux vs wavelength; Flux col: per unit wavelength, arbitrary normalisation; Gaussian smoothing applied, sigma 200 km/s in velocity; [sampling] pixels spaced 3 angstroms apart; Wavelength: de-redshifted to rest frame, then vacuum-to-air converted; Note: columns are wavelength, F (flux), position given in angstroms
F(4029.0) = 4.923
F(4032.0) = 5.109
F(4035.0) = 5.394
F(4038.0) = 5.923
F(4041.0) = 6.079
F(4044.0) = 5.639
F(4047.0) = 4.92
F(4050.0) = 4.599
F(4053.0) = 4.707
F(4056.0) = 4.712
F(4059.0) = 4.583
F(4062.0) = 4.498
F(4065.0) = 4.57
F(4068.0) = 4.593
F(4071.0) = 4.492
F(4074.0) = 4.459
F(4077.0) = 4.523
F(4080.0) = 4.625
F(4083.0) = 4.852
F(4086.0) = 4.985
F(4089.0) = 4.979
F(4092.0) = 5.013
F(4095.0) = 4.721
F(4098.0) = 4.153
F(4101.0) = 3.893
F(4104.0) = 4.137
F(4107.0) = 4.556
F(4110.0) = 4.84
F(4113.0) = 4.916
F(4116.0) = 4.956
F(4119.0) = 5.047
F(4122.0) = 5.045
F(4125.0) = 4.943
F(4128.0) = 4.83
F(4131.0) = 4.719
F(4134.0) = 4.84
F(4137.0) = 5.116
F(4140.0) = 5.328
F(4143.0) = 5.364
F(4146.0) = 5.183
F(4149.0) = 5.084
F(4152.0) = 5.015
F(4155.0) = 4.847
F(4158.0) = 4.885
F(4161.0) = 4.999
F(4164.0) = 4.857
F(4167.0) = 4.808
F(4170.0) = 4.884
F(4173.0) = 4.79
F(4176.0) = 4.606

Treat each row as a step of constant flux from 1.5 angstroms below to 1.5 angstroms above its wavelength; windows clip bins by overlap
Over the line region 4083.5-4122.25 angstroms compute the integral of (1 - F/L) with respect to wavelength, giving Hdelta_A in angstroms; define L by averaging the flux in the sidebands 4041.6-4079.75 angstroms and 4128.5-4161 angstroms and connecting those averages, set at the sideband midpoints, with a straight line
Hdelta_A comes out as 1.4 angstroms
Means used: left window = 4.72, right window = 5.03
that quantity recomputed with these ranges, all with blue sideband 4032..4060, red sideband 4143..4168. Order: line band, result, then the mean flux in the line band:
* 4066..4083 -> 1.9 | 4.57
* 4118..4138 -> 0.4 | 4.93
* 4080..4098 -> 1.0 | 4.82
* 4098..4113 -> 2.0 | 4.39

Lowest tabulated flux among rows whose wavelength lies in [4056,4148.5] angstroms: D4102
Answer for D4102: 3.893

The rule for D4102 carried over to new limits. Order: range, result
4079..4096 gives 4.625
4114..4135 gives 4.719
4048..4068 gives 4.498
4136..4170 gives 4.808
